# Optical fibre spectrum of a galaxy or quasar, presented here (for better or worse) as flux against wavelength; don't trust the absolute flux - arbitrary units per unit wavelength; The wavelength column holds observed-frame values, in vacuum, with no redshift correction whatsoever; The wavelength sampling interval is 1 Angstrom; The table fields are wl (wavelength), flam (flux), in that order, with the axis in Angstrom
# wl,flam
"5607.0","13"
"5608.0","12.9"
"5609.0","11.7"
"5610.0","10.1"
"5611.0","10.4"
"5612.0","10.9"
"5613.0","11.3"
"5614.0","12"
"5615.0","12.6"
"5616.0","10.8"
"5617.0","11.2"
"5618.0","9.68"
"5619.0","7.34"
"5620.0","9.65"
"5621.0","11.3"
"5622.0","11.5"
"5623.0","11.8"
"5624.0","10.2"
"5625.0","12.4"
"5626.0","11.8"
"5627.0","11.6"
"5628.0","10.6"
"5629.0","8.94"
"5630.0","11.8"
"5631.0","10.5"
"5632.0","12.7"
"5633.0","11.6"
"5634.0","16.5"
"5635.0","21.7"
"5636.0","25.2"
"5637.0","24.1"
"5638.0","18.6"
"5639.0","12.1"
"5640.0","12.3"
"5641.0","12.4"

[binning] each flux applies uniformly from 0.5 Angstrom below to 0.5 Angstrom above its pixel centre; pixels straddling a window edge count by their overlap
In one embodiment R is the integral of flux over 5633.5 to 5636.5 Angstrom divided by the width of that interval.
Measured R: 21.1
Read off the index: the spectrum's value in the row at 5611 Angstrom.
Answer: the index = 10.4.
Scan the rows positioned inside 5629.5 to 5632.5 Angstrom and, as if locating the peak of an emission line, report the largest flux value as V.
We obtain 12.7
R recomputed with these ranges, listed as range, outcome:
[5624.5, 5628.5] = 11.6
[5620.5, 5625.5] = 11.4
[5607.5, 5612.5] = 11.2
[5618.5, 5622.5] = 9.95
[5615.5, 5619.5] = 9.75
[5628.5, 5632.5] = 11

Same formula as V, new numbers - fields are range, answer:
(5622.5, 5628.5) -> 12.4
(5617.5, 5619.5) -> 9.68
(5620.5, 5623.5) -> 11.8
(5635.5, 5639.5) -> 25.2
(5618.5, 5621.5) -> 11.3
